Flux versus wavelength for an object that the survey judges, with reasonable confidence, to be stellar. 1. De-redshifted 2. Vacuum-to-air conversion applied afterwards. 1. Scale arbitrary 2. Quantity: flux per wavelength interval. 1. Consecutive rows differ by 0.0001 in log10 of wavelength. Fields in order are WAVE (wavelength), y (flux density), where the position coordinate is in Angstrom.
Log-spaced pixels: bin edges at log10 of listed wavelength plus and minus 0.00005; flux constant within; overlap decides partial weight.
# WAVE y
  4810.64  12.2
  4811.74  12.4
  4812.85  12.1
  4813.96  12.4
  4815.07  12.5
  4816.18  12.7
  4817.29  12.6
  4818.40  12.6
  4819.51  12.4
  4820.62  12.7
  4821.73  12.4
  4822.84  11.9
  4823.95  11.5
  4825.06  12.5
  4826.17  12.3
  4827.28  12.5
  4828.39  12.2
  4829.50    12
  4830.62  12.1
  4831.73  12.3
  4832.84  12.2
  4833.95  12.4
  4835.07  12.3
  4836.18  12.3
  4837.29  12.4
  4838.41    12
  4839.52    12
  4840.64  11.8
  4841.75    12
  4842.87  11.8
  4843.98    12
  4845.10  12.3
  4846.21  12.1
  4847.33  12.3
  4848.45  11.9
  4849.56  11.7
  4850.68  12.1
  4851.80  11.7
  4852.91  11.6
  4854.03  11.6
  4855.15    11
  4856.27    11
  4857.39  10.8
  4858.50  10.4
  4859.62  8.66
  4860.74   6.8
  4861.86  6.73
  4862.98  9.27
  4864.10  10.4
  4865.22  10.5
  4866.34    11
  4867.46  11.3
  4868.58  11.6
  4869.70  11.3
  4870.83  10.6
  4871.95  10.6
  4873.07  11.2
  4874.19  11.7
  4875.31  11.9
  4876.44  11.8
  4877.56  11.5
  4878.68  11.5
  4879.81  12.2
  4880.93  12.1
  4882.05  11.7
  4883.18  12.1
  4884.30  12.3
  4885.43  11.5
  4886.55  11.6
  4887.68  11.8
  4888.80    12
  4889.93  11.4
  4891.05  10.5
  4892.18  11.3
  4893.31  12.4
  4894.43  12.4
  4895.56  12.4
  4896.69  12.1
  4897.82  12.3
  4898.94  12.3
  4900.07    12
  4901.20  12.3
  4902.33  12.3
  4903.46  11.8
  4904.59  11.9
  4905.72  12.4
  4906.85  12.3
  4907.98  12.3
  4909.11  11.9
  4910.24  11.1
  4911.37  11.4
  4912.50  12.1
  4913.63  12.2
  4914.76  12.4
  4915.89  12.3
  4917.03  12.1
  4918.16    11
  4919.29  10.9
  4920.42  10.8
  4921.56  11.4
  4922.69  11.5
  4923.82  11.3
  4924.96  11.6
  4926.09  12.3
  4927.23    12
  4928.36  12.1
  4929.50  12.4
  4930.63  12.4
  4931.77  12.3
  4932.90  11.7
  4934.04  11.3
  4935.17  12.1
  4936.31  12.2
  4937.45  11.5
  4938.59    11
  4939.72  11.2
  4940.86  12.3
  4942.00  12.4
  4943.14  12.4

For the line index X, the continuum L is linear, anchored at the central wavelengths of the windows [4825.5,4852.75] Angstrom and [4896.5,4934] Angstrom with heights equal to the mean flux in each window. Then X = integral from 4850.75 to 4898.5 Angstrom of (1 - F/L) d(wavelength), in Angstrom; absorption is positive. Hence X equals 3.34 Angstrom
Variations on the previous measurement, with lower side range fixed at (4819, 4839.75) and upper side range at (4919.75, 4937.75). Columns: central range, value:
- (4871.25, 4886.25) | 0.42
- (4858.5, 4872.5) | 2.50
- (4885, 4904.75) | 0.07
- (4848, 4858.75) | 0.65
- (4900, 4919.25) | -0.11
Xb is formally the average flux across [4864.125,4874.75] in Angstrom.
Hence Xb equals 11.1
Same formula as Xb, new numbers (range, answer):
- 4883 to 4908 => 12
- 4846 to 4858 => 11.6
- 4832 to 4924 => 11.5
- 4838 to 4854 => 11.9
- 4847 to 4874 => 10.7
